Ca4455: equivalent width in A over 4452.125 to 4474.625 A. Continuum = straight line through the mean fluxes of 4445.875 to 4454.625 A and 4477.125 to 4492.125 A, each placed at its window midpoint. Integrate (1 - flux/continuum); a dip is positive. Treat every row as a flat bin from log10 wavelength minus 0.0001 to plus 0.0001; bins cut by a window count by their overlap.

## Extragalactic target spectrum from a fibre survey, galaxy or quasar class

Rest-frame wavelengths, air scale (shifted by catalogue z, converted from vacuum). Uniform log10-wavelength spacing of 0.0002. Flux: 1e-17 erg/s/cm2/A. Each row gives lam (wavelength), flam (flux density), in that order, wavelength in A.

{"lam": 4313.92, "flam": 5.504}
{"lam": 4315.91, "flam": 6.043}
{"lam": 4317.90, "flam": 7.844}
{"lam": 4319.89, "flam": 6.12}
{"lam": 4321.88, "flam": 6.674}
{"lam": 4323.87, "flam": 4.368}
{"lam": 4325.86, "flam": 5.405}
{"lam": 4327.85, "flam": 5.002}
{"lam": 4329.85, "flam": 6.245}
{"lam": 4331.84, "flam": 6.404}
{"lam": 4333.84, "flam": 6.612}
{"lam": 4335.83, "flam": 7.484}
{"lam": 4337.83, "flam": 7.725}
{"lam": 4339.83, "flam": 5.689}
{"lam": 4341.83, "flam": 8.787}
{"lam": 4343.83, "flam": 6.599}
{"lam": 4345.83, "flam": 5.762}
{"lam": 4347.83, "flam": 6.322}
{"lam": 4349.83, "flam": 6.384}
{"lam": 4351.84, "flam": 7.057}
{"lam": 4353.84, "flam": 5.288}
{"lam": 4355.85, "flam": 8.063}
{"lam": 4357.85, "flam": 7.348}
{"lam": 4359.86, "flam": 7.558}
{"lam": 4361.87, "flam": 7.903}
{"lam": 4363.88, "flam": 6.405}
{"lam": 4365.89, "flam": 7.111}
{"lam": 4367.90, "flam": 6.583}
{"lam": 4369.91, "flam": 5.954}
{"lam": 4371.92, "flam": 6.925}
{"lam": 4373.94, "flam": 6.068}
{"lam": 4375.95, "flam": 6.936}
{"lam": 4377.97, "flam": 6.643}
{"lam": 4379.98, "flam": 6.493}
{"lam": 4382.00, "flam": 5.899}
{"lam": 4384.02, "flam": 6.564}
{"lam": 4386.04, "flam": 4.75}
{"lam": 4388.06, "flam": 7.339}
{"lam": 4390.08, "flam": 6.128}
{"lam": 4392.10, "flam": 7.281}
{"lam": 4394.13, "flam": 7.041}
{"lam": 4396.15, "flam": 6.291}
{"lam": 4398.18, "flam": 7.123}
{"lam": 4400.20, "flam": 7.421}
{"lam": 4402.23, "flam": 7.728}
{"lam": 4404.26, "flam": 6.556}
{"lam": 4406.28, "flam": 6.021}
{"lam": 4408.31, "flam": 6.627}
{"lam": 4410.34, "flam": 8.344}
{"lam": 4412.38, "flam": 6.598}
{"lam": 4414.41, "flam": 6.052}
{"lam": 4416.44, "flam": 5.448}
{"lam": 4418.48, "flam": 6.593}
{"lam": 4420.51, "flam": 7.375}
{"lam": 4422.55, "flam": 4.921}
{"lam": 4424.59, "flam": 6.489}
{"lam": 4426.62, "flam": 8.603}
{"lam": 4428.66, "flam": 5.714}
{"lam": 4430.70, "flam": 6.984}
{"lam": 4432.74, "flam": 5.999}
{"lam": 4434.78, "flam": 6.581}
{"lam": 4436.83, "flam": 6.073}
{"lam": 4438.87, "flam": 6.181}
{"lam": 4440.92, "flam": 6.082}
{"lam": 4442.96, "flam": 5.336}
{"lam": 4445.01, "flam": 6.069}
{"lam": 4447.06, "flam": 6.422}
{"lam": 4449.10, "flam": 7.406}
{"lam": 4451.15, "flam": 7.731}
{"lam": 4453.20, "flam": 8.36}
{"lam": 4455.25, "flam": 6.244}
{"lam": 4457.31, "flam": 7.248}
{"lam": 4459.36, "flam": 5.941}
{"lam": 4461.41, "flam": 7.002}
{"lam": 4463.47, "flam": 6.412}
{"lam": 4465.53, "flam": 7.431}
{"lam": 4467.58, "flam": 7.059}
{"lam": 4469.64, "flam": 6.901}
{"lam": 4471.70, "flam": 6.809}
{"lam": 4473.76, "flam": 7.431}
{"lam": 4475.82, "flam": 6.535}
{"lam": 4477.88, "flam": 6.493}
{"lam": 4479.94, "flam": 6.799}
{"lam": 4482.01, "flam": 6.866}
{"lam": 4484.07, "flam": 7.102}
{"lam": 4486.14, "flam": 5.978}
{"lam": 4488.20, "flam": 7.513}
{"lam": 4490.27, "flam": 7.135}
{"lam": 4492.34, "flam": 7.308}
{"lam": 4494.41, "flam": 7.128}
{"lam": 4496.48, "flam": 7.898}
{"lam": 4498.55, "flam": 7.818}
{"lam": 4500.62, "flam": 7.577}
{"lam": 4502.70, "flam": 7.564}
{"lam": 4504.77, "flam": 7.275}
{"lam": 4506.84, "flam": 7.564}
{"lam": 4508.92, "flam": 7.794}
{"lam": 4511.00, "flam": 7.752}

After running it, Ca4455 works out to 0.7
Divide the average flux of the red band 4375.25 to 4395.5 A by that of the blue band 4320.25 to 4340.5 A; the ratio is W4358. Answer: 1.1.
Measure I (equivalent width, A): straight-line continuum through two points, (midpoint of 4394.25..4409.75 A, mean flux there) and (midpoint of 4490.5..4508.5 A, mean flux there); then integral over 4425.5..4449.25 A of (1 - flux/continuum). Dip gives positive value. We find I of 2.3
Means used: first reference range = 6.88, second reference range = 7.51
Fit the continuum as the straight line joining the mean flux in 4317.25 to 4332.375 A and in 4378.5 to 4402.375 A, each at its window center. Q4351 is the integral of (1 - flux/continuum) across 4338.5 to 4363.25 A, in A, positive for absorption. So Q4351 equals -2.7 A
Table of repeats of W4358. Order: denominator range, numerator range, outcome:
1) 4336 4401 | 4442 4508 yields 1.04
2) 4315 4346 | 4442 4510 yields 1.09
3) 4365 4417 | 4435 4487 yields 1.01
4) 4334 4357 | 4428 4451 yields 0.93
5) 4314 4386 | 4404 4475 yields 1.02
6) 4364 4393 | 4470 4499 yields 1.09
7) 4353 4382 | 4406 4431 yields 0.97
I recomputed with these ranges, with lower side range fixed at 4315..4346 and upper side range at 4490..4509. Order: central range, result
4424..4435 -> 0.49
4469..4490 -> 1.50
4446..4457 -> -0.04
